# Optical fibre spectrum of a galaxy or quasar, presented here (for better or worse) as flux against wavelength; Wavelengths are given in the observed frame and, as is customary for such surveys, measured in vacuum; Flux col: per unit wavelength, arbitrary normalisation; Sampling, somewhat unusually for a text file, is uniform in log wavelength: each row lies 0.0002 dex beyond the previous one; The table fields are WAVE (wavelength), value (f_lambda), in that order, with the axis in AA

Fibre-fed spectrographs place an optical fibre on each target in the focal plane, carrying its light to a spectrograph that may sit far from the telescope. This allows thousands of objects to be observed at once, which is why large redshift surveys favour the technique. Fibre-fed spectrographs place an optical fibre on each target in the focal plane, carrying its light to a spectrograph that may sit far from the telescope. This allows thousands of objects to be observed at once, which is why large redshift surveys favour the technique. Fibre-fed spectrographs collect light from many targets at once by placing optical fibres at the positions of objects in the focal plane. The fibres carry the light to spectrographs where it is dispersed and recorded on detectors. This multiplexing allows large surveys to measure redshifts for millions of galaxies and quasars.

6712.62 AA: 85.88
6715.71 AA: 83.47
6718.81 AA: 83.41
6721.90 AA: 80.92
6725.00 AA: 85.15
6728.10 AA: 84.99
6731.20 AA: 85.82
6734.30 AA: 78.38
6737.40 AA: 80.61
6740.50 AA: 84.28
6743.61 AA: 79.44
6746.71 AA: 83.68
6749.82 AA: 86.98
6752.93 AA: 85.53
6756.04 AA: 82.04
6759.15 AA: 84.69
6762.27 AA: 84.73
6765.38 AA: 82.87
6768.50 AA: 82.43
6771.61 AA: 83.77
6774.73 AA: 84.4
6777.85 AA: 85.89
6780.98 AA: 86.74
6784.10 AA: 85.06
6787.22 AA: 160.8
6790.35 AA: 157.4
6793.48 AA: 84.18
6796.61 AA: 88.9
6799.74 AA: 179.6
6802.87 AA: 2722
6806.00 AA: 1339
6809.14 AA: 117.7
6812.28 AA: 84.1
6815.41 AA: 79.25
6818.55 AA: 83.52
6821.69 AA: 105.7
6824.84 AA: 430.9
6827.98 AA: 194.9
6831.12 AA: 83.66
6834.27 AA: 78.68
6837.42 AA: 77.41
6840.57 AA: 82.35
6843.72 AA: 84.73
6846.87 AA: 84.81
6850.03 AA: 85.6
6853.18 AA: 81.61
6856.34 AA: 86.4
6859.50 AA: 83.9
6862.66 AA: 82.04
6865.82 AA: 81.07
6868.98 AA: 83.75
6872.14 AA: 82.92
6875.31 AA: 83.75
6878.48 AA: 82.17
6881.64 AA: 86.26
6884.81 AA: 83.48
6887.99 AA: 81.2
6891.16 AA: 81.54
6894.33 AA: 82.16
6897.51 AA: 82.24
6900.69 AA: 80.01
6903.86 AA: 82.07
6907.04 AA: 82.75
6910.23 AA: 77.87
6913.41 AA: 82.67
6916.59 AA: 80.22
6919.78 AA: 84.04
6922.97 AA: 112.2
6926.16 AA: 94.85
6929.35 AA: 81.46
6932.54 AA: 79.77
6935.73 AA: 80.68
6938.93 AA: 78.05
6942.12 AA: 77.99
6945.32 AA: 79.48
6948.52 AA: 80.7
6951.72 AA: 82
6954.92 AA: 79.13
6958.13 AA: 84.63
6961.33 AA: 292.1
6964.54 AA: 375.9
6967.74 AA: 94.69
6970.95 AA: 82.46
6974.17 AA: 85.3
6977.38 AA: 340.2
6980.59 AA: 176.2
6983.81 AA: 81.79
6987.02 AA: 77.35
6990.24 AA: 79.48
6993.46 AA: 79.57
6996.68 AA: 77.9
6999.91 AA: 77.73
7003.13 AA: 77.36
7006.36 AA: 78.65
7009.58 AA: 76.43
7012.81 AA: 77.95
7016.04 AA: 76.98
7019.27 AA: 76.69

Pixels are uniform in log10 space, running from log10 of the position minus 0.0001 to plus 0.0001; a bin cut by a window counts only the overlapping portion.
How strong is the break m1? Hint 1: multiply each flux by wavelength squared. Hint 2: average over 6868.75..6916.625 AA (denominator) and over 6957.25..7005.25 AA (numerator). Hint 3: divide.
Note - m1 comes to 1.73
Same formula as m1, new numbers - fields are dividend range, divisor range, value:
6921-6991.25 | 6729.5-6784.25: 1.56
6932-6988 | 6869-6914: 1.63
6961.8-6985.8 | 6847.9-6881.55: 2.23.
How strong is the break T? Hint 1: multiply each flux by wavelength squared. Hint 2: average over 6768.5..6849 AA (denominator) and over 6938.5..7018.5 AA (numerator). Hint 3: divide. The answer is 0.5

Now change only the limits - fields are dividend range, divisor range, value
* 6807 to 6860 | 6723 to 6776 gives 1.56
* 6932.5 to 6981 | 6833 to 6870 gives 1.70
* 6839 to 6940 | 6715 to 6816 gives 0.40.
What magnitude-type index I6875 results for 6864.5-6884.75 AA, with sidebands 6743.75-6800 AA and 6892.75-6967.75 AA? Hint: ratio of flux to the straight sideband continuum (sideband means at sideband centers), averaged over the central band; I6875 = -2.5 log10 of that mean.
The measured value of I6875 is 0.22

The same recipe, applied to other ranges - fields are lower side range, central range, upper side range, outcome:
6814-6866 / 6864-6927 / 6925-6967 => 0.35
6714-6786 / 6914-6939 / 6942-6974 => 0.40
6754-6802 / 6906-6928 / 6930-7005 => 0.37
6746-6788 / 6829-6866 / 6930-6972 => 0.21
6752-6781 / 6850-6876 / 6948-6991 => 0.34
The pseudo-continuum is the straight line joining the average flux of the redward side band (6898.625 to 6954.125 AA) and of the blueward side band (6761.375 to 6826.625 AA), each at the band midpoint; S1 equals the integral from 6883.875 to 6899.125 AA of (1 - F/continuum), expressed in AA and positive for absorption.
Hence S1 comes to 6.36 AA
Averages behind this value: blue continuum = 303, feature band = 82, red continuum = 83.3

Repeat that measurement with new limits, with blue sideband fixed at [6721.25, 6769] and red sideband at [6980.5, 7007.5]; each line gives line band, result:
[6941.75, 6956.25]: 0.8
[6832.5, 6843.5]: 0.5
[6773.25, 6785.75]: -0.4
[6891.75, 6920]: 1.0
